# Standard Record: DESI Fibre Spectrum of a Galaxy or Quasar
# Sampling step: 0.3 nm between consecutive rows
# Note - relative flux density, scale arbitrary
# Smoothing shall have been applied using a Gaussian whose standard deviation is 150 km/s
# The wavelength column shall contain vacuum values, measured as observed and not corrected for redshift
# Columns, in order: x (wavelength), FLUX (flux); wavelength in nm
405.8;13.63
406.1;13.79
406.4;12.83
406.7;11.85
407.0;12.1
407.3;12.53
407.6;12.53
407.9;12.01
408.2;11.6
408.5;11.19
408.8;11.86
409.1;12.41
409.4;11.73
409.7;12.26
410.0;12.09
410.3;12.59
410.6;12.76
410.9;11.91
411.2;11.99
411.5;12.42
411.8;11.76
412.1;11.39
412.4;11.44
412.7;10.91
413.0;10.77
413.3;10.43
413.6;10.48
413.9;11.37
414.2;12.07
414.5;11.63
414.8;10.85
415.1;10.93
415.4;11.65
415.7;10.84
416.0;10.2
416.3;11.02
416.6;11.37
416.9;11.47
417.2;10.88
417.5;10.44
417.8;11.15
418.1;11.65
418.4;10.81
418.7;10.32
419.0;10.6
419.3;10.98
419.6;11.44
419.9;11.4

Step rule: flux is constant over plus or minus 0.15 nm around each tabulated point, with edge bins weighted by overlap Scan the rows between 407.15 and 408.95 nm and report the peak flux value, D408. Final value 12.53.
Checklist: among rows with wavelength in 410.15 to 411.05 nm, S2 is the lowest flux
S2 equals 11.91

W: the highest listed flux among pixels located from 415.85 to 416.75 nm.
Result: 11.37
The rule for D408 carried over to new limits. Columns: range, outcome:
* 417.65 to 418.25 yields 11.65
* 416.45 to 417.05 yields 11.47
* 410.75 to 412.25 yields 12.42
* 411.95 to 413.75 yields 11.44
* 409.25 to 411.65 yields 12.76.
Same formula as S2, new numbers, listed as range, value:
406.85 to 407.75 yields 12.1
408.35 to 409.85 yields 11.19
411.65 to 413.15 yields 10.77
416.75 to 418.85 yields 10.32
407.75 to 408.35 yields 11.6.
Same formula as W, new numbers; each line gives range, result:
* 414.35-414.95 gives 11.63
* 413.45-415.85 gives 12.07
